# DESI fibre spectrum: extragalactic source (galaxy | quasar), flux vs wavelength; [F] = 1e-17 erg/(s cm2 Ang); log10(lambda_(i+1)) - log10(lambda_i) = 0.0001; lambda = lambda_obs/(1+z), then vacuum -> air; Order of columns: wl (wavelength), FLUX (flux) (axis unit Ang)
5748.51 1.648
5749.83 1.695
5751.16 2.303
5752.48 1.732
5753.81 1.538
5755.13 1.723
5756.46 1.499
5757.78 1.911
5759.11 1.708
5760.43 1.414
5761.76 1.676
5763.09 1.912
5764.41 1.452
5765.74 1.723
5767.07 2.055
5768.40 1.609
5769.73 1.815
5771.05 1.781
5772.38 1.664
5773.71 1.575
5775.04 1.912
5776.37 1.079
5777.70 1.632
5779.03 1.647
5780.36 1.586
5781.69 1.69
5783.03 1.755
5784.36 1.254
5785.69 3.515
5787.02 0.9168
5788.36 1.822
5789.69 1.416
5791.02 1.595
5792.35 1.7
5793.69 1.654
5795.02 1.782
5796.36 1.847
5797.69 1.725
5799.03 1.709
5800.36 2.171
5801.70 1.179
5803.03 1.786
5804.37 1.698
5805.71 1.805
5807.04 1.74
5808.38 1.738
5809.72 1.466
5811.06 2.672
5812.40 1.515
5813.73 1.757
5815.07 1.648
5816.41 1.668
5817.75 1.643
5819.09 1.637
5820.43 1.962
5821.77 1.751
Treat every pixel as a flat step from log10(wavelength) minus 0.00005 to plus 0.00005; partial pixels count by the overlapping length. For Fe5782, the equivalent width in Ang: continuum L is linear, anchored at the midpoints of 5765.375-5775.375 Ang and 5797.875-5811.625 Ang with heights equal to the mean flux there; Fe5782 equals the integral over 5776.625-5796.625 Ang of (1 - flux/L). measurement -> 0.8 Ang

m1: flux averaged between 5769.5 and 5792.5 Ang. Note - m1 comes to 1.68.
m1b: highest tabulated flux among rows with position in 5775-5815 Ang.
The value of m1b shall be 3.515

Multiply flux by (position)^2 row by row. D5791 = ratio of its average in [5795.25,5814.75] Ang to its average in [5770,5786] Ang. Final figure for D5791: 1.04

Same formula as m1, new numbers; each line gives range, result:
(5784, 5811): 1.75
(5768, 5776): 1.71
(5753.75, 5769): 1.69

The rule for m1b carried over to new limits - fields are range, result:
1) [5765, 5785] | 2.055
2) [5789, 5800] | 1.847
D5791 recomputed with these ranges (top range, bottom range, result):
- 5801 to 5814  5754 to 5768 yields 1.04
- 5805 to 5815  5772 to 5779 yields 1.16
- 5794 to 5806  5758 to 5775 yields 1.03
